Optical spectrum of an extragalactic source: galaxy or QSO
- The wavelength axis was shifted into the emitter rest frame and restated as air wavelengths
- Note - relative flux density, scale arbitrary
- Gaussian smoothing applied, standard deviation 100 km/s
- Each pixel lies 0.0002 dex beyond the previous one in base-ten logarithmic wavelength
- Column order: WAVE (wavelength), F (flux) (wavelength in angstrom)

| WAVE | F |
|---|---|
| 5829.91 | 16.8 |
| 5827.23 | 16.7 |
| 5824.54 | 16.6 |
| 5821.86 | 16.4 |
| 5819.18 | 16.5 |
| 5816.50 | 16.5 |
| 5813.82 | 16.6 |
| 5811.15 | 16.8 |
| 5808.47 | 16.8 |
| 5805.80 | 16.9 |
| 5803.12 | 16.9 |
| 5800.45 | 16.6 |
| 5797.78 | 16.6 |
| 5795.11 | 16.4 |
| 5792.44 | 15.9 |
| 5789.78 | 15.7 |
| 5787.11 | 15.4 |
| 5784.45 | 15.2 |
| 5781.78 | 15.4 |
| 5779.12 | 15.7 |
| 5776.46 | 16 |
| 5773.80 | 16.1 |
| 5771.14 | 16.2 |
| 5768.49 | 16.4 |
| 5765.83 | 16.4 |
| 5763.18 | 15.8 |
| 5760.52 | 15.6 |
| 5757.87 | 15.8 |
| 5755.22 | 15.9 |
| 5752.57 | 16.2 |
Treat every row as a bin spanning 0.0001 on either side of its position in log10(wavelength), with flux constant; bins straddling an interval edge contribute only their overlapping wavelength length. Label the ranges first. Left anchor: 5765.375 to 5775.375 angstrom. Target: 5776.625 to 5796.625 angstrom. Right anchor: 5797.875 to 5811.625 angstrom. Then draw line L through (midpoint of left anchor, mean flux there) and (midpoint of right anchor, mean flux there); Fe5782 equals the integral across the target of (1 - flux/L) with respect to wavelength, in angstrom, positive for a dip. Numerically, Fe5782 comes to 1.0 angstrom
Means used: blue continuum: 16.3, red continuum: 16.8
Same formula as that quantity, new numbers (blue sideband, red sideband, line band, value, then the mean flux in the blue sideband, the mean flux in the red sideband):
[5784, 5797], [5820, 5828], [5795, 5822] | -0.77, 15.8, 16.5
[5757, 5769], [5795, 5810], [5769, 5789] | 0.65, 16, 16.7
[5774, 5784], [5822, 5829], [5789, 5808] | -0.46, 15.7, 16.6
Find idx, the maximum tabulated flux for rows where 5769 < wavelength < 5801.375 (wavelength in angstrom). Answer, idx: 16.6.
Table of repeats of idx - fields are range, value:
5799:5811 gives 16.9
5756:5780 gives 16.4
